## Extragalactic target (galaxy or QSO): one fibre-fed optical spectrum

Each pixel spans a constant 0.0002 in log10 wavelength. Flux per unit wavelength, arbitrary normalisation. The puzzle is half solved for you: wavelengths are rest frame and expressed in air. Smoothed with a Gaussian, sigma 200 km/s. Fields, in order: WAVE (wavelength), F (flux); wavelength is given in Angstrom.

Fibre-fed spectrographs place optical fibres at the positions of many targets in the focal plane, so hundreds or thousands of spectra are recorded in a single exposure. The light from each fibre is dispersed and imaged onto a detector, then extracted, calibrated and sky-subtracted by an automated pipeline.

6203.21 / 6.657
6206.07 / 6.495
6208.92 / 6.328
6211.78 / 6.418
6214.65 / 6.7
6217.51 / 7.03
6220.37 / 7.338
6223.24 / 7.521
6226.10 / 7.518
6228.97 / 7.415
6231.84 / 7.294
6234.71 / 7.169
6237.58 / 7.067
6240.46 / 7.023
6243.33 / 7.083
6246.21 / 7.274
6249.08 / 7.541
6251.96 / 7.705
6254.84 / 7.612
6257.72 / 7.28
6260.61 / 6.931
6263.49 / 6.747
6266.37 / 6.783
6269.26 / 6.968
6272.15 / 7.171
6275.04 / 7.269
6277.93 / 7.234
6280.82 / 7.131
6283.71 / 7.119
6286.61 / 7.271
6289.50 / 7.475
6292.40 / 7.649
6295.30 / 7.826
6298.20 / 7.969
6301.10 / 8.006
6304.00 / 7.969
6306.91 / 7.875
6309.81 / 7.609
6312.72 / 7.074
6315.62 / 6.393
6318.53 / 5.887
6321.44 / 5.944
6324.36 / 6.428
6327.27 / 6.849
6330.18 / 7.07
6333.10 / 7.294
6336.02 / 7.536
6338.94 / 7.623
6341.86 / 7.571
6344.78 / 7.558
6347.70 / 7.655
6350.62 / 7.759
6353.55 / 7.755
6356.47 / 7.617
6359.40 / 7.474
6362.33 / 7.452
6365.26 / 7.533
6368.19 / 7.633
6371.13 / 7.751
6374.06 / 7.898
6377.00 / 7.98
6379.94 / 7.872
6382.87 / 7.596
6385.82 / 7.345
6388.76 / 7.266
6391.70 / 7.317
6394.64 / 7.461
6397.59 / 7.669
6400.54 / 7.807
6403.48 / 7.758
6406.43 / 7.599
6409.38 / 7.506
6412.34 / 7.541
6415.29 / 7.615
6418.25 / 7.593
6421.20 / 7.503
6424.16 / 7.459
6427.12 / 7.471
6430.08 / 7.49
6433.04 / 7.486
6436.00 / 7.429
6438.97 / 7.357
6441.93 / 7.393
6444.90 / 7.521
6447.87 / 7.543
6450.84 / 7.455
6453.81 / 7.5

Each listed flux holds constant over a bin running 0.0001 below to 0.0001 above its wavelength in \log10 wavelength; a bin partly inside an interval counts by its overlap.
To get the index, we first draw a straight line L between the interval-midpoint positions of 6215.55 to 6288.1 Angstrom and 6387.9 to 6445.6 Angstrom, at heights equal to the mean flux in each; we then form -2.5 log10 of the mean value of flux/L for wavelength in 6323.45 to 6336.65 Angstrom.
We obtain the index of 0.05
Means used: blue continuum 7.22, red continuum 7.52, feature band 7.03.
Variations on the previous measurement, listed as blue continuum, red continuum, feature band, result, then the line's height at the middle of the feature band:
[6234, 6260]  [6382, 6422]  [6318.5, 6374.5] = 0.02 mag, 7.45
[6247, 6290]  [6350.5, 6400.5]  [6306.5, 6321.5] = 0.09 mag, 7.38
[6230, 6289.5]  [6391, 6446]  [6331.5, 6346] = -0.02 mag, 7.36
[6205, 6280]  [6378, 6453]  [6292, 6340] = 0.01 mag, 7.29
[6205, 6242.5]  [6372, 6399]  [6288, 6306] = -0.08 mag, 7.29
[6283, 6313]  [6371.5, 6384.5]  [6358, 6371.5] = 0.03 mag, 7.79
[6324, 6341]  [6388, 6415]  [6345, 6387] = -0.04 mag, 7.37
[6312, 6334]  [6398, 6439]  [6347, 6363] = -0.11 mag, 6.91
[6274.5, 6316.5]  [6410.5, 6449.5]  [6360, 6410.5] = -0.02 mag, 7.49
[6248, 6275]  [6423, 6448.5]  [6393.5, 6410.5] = -0.03 mag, 7.41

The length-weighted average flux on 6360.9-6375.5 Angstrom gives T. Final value 7.65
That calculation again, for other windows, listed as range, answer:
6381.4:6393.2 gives 7.39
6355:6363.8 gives 7.52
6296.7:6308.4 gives 7.95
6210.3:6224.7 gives 7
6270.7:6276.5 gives 7.22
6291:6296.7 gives 7.74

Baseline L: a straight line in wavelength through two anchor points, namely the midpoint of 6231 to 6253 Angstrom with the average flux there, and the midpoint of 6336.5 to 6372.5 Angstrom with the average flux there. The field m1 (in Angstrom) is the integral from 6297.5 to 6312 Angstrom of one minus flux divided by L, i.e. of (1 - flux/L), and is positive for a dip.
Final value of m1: -0.74 Angstrom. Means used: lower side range 7.26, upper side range 7.61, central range 7.84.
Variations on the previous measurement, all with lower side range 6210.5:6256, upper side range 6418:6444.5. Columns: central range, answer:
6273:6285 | 0.16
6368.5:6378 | -0.57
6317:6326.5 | 1.54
